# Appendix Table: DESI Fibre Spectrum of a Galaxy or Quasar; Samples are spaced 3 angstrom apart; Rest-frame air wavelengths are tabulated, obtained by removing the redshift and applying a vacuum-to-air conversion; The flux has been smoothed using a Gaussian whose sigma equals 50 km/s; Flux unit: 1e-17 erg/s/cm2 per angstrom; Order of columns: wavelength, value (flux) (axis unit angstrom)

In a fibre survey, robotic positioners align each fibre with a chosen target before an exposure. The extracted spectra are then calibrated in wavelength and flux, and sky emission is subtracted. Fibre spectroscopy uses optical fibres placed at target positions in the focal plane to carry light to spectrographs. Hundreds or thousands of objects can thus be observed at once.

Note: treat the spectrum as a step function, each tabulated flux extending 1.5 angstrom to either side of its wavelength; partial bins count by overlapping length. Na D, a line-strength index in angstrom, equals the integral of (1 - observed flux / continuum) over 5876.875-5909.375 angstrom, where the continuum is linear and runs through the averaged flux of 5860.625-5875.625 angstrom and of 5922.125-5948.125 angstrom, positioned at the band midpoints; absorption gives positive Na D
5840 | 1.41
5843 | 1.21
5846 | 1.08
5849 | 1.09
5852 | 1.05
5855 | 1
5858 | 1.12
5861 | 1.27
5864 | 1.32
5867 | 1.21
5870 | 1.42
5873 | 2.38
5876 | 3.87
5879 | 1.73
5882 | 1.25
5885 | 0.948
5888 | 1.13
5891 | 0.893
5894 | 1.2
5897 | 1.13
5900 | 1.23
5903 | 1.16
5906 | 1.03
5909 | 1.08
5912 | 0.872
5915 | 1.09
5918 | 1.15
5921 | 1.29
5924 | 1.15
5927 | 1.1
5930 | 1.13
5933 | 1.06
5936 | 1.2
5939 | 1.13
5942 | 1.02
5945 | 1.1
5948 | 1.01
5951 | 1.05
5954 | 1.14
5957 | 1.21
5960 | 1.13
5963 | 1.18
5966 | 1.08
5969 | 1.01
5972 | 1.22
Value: 6.1 angstrom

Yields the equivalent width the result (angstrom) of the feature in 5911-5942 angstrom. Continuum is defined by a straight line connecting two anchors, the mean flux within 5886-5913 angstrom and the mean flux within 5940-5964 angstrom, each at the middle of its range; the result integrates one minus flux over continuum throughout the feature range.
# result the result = -0.7 angstrom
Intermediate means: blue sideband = 1.08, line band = 1.12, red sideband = 1.1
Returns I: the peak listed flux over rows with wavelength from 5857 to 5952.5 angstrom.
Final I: 3.87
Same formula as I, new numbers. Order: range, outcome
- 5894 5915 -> 1.23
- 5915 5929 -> 1.29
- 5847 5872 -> 1.42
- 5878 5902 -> 1.73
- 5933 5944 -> 1.2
